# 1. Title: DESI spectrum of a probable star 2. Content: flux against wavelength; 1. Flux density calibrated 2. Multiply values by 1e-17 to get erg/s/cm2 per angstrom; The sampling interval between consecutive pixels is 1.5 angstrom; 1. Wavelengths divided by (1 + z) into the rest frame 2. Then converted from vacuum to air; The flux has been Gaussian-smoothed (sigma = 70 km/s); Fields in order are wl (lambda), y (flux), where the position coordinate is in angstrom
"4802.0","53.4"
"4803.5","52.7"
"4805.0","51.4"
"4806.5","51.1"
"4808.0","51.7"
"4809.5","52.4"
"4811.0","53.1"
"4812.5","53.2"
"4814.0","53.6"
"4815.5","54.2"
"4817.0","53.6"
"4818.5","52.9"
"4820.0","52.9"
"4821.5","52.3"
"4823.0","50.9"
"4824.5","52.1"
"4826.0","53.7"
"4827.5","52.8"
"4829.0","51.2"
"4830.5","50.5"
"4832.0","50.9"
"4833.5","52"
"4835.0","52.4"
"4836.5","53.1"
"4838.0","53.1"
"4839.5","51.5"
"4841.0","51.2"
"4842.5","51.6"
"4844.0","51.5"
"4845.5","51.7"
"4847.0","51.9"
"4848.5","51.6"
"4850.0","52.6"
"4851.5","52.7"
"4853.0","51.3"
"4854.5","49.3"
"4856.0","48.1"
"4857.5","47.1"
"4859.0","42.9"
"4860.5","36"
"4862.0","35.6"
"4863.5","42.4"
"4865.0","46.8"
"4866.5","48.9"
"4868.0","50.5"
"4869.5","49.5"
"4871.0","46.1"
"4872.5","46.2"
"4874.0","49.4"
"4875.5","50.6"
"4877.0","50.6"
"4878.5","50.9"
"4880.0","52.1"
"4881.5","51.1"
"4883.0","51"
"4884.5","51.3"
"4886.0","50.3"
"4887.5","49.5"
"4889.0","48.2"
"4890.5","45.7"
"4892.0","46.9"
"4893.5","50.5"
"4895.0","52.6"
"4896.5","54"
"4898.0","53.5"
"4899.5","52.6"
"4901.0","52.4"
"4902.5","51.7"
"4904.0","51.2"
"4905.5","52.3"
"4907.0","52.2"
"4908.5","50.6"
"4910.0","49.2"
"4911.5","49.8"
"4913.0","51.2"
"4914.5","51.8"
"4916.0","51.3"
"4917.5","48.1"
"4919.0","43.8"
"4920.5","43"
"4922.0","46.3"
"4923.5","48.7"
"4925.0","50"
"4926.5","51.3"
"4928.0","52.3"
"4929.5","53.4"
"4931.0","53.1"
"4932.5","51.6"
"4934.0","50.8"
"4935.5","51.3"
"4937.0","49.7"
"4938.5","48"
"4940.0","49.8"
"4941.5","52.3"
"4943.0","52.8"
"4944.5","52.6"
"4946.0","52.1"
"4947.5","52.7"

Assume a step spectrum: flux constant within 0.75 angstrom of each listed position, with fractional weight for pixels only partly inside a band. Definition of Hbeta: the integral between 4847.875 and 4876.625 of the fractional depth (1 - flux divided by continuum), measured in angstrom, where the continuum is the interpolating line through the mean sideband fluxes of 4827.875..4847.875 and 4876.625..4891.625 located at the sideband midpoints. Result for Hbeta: 2.0 angstrom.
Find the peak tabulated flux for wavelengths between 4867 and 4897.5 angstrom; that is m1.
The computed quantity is 54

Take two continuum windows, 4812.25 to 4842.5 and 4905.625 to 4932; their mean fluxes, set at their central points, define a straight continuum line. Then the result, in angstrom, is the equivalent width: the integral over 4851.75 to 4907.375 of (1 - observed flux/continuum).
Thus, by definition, 2.12 angstrom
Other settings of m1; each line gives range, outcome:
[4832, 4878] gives 53.1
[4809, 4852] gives 54.2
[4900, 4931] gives 53.4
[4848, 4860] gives 52.7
